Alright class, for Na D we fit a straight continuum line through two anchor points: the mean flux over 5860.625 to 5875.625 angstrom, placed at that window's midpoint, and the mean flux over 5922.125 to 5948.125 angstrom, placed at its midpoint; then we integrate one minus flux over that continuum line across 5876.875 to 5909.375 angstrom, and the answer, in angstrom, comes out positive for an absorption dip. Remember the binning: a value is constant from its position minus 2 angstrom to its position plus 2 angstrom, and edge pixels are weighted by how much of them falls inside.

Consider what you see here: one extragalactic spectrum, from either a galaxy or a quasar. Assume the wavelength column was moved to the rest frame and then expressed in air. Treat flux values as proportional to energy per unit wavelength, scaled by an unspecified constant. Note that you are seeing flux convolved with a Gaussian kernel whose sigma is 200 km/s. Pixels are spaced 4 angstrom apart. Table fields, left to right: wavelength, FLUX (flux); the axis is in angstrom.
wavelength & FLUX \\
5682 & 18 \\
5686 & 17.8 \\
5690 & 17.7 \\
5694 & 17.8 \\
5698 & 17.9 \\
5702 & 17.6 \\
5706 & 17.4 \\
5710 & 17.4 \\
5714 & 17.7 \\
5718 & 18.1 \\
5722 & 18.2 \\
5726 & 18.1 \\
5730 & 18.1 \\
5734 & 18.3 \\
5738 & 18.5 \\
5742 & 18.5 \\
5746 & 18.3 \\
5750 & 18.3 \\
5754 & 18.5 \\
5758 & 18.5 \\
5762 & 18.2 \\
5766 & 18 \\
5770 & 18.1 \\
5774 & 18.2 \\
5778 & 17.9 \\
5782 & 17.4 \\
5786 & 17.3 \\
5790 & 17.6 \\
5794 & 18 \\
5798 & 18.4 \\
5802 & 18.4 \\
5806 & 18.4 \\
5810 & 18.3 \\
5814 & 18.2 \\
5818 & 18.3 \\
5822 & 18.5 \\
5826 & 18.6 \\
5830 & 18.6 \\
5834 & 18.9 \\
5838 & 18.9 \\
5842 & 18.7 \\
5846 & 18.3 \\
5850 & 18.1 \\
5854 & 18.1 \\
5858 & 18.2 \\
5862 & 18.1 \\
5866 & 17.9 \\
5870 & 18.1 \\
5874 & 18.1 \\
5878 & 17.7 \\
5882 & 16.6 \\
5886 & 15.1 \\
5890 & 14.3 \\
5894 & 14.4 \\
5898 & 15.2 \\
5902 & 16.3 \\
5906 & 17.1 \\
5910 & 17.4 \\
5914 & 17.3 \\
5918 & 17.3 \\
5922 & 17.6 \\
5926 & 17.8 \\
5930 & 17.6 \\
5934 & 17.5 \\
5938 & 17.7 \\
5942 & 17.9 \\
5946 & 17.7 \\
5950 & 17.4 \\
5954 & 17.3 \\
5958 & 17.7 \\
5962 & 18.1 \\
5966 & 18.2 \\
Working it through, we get 3.7 angstrom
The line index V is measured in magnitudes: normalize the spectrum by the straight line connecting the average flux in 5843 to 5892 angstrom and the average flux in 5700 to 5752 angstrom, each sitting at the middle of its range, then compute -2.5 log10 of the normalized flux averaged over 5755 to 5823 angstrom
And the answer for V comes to -0.02 mag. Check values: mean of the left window 18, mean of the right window 17.4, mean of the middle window 18.1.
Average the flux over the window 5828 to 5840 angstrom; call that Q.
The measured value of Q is 18.8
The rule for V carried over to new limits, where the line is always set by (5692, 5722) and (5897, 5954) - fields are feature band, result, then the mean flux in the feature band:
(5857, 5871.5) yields -0.04 mag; 18.1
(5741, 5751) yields -0.04 mag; 18.4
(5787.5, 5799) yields -0.02 mag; 17.9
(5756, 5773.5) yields -0.04 mag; 18.2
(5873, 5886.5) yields 0.03 mag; 17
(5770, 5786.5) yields -0.01 mag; 17.8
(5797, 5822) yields -0.05 mag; 18.3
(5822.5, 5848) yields -0.07 mag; 18.7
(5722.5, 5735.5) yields -0.03 mag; 18.2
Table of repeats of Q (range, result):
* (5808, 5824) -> 18.3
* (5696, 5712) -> 17.6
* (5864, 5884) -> 17.7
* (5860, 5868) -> 18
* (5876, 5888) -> 16.5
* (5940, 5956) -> 17.6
